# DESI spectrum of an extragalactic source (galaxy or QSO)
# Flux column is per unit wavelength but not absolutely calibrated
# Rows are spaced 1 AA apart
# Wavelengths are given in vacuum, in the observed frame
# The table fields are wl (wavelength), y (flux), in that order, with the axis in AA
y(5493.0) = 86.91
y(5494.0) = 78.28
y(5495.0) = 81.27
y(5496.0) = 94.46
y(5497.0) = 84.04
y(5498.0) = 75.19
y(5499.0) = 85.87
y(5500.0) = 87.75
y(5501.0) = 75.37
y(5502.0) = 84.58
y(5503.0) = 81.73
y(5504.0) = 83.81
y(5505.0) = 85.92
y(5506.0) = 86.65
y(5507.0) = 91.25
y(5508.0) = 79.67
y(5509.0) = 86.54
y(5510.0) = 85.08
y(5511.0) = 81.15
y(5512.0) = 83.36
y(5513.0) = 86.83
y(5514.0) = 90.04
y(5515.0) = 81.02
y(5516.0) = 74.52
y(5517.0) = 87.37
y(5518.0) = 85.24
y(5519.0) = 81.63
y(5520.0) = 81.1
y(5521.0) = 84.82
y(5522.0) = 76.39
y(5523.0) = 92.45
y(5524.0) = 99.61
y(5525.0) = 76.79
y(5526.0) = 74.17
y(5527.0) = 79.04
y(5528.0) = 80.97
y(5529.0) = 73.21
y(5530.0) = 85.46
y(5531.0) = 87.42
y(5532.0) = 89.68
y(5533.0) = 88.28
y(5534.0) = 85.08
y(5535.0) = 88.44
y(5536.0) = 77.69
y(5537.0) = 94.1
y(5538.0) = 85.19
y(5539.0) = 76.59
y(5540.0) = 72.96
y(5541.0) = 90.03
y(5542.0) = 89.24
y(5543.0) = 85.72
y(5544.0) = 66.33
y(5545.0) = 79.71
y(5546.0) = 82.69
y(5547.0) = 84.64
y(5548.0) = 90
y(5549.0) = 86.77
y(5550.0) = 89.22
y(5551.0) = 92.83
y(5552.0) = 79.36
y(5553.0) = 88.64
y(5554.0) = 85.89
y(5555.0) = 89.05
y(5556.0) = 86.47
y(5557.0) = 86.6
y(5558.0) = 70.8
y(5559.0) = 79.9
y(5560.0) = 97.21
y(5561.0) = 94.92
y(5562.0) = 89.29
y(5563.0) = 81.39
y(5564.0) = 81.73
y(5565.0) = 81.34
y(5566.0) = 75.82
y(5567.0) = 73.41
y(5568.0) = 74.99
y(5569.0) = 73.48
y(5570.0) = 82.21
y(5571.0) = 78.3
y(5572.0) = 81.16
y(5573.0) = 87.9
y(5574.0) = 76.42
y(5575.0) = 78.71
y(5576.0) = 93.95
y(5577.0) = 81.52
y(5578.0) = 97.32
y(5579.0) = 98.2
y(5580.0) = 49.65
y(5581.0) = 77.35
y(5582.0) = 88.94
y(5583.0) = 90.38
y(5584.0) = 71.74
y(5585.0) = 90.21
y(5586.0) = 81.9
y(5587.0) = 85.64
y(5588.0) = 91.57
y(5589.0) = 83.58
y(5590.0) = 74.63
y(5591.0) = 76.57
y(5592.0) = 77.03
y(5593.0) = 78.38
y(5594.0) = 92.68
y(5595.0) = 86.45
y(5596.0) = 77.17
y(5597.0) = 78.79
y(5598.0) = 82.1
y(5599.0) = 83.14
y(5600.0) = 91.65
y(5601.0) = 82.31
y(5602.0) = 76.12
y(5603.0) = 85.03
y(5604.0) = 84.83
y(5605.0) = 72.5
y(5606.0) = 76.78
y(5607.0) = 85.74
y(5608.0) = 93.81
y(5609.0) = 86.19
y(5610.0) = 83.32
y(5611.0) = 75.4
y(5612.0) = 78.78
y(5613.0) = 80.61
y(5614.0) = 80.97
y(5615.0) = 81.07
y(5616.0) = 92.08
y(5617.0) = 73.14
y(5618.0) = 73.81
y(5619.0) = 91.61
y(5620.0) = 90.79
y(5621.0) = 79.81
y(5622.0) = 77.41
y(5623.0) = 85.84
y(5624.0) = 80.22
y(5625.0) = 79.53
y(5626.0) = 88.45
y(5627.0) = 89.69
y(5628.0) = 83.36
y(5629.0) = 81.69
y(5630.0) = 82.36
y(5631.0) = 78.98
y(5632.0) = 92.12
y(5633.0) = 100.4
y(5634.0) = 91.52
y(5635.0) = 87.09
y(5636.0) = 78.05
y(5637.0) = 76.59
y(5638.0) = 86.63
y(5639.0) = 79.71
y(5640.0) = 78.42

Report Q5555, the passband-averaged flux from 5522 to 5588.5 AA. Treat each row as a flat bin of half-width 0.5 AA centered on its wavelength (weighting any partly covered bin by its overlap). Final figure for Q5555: 83.5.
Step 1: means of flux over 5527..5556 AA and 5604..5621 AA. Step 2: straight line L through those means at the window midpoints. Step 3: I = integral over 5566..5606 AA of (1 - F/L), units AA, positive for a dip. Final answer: 0.7 AA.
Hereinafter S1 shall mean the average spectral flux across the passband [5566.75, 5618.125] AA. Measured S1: 81.8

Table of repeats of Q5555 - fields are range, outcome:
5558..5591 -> 82.4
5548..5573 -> 83.6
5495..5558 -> 84.1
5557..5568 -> 82.4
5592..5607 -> 82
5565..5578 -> 80.6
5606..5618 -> 82.2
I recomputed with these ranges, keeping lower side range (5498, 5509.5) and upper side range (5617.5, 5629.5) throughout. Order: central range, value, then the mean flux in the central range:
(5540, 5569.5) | 0.1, 83.5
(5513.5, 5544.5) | 0.3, 83.2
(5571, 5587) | 0.1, 83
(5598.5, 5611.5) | 0.1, 82.8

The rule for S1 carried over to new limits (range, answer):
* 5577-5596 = 82.7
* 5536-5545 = 82.1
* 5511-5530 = 82.7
